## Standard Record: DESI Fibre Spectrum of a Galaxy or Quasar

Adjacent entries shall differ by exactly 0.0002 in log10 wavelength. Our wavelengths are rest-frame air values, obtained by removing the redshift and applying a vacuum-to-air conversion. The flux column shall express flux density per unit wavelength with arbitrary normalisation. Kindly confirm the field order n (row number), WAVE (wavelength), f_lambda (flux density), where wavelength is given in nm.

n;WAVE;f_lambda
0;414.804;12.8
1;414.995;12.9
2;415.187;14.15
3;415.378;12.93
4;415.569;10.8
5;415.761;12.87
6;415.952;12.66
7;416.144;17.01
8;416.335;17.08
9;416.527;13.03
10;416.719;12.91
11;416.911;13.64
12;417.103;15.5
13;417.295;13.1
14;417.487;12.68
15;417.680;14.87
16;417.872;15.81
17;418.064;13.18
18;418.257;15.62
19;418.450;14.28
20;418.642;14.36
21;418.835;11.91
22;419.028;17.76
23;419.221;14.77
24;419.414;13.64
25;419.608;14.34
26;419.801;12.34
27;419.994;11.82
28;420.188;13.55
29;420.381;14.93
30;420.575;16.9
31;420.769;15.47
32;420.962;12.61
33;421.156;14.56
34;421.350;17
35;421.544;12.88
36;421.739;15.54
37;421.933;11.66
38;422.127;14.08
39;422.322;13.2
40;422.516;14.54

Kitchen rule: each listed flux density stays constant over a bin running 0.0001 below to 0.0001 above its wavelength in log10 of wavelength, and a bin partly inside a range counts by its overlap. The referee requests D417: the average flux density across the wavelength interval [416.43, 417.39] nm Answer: 13.6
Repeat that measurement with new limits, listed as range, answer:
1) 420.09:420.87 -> 15.2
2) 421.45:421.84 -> 14.2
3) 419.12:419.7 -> 14.3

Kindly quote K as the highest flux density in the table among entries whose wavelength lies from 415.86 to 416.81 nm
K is 17.08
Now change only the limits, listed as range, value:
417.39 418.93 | 15.81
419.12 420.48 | 14.93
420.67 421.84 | 17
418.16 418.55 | 15.62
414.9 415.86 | 14.15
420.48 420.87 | 16.9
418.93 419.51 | 17.76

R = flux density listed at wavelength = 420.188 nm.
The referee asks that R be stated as 13.55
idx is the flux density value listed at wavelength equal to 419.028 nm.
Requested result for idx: 17.76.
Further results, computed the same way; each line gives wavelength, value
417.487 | 12.68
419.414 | 13.64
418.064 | 13.18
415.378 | 12.93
